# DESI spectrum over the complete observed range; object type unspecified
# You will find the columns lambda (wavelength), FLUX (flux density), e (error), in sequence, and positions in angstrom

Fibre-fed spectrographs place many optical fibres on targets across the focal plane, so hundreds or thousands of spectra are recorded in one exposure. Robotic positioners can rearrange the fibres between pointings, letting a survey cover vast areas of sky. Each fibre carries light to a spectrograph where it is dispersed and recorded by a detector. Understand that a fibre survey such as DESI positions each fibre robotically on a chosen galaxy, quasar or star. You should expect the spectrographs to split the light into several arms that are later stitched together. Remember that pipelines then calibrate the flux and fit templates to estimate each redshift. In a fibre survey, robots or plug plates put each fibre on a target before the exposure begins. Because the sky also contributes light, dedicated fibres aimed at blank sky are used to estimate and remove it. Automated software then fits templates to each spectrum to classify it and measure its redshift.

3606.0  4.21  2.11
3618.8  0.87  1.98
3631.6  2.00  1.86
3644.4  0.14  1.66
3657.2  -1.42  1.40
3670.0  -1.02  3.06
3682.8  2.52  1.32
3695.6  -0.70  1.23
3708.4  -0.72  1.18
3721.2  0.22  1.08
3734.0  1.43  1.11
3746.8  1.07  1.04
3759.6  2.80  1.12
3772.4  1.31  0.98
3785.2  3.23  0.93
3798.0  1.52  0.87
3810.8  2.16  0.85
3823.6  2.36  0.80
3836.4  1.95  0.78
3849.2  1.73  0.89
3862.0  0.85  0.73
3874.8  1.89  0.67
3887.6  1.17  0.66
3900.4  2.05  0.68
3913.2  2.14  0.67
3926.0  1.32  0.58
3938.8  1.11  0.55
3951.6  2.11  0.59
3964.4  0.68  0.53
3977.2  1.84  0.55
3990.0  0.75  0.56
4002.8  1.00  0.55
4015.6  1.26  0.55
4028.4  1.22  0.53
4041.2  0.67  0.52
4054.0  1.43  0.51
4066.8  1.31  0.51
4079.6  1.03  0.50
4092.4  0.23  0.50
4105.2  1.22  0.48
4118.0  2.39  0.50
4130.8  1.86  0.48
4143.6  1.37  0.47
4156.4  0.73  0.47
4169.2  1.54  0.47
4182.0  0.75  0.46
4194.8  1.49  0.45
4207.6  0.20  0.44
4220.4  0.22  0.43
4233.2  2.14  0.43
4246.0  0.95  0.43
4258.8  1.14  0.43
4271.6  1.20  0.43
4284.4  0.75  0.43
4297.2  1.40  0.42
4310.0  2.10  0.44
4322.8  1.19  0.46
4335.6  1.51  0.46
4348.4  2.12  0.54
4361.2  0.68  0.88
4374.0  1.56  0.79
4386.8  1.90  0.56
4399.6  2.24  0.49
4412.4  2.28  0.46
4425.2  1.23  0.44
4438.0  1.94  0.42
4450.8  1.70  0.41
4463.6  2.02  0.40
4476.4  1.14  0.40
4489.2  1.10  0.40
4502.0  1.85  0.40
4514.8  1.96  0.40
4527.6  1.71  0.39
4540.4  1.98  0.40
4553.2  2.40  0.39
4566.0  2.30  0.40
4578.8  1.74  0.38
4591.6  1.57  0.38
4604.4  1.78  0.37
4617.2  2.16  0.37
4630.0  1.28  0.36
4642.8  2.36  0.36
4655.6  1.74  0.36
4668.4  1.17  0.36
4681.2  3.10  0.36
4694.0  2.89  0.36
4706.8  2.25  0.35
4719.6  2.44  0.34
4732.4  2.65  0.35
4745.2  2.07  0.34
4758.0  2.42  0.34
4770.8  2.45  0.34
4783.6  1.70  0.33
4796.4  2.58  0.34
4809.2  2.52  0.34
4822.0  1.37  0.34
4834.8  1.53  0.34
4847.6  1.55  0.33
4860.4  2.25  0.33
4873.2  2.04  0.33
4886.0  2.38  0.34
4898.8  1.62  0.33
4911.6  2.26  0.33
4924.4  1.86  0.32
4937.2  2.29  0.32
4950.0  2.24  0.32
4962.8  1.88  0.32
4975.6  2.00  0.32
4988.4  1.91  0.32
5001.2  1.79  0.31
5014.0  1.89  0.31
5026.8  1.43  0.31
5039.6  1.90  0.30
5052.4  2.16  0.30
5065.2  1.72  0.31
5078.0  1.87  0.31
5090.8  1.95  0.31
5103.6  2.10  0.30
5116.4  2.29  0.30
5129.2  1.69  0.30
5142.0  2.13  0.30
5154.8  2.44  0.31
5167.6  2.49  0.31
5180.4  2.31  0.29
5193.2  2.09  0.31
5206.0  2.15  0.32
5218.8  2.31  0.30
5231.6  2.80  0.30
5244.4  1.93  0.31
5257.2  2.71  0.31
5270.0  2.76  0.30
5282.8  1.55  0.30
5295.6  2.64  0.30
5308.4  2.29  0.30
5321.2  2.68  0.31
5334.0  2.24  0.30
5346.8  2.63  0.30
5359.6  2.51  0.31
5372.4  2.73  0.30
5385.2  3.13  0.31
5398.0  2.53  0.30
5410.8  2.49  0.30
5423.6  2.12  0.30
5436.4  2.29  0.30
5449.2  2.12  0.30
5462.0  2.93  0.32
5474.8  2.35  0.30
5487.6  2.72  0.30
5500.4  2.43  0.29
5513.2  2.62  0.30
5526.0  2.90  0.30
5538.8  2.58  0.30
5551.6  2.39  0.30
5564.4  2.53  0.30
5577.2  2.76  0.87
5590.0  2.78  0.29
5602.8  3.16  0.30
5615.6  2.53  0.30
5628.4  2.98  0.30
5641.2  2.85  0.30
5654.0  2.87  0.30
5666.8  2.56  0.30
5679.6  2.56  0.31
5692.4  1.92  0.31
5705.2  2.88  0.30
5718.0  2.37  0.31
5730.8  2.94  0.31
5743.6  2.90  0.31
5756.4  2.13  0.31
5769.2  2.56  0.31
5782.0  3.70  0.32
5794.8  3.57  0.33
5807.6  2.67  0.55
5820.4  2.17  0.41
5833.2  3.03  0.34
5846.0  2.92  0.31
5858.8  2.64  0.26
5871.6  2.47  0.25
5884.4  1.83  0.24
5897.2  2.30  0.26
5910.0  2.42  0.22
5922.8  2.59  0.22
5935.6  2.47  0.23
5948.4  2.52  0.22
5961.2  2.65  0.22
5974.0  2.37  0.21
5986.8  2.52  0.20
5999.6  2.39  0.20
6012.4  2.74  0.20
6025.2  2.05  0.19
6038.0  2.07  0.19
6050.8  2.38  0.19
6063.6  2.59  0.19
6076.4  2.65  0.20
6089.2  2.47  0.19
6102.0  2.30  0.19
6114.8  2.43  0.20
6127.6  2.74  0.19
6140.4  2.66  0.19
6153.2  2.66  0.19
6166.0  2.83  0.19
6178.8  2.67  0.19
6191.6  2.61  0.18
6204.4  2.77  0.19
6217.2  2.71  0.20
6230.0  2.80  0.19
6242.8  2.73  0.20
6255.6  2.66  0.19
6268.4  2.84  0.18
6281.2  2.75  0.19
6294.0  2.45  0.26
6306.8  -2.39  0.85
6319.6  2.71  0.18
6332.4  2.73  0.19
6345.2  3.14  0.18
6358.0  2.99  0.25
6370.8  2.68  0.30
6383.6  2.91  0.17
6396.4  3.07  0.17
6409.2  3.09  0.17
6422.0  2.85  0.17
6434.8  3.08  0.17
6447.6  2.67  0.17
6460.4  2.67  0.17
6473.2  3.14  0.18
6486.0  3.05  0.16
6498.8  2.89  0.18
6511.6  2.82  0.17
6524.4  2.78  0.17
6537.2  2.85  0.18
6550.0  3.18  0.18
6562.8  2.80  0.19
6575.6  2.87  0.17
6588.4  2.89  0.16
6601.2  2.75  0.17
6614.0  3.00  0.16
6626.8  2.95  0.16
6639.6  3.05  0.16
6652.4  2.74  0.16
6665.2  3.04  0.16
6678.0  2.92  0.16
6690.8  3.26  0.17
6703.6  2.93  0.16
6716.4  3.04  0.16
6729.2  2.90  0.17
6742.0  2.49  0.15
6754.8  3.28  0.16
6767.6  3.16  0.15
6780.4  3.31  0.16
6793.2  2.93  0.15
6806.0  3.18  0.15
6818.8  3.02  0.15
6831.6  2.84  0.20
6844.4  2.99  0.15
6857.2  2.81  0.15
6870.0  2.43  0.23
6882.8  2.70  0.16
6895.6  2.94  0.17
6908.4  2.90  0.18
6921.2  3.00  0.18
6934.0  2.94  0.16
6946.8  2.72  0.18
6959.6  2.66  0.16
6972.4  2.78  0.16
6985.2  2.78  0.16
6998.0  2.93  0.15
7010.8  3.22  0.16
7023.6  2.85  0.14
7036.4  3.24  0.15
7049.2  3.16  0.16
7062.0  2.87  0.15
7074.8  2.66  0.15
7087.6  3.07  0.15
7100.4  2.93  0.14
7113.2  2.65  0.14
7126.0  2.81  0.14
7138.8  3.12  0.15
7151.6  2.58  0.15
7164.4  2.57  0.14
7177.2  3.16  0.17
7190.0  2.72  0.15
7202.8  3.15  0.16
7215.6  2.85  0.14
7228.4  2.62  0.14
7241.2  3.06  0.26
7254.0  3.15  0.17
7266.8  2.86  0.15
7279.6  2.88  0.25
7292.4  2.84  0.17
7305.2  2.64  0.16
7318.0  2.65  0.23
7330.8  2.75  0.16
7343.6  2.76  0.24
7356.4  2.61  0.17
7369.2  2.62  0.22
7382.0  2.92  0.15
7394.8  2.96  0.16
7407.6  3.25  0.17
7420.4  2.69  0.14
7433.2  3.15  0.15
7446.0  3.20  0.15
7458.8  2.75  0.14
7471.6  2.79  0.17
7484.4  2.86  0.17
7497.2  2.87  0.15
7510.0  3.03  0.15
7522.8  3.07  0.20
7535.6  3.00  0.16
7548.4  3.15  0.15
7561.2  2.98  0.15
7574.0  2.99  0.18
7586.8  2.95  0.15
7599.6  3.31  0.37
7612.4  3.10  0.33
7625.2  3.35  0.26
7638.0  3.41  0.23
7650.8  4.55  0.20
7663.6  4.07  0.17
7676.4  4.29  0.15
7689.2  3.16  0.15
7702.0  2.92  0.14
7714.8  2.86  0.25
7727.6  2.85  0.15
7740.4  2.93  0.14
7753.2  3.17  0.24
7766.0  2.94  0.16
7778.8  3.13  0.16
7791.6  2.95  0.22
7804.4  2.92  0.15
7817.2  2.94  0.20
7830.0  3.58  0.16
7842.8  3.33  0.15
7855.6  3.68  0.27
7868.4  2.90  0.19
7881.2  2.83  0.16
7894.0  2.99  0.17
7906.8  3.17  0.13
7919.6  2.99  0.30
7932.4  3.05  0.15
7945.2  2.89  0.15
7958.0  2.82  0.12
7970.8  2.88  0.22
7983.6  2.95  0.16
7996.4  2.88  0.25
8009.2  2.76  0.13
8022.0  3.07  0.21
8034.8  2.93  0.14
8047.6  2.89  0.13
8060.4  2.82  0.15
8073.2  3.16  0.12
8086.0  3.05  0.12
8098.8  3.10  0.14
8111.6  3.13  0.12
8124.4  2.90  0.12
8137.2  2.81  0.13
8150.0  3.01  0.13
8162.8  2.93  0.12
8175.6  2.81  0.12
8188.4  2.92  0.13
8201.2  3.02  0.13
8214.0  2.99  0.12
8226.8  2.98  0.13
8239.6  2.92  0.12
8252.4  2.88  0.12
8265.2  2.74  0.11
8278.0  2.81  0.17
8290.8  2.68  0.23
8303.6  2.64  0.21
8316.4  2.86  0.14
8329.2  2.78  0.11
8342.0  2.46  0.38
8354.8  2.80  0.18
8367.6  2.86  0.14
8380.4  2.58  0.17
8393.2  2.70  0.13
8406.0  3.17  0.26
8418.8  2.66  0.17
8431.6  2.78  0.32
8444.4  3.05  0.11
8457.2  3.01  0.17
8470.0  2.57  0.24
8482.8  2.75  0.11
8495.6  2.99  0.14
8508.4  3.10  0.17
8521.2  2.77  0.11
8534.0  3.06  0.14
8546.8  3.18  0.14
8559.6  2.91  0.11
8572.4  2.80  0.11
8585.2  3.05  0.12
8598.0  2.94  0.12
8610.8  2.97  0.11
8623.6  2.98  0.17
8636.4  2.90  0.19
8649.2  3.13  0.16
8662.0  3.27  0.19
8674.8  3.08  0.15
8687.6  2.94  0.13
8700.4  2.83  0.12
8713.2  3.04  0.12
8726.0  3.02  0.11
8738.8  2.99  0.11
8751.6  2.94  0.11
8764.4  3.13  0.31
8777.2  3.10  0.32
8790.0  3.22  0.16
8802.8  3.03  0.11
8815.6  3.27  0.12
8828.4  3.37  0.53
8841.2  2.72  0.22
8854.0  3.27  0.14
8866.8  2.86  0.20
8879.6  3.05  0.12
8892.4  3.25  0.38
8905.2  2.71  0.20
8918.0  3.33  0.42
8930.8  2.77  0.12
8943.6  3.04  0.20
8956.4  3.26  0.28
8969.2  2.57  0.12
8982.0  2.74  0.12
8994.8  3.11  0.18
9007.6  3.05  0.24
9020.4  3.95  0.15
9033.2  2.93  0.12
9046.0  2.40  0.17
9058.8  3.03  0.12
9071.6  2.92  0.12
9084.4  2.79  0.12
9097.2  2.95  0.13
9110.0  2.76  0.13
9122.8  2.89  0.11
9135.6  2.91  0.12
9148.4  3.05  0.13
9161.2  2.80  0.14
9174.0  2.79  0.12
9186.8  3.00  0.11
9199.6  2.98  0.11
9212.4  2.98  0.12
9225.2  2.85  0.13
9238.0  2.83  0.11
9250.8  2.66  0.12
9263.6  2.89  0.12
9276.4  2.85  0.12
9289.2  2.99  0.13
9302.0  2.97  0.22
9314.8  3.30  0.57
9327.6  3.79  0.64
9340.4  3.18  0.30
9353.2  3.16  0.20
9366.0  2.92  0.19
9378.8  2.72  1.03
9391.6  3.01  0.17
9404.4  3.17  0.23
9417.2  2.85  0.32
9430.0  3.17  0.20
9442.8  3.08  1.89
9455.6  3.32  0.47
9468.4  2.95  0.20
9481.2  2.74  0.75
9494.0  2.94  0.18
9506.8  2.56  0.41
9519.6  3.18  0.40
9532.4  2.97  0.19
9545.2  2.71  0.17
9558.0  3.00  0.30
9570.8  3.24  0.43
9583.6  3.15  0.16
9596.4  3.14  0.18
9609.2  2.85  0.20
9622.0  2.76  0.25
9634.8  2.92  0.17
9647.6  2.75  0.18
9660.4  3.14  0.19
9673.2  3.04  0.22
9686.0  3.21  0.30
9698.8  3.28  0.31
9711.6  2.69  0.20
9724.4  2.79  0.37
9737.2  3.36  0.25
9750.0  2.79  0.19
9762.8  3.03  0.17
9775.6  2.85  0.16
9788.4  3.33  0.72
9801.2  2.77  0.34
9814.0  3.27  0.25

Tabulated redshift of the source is 0.17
